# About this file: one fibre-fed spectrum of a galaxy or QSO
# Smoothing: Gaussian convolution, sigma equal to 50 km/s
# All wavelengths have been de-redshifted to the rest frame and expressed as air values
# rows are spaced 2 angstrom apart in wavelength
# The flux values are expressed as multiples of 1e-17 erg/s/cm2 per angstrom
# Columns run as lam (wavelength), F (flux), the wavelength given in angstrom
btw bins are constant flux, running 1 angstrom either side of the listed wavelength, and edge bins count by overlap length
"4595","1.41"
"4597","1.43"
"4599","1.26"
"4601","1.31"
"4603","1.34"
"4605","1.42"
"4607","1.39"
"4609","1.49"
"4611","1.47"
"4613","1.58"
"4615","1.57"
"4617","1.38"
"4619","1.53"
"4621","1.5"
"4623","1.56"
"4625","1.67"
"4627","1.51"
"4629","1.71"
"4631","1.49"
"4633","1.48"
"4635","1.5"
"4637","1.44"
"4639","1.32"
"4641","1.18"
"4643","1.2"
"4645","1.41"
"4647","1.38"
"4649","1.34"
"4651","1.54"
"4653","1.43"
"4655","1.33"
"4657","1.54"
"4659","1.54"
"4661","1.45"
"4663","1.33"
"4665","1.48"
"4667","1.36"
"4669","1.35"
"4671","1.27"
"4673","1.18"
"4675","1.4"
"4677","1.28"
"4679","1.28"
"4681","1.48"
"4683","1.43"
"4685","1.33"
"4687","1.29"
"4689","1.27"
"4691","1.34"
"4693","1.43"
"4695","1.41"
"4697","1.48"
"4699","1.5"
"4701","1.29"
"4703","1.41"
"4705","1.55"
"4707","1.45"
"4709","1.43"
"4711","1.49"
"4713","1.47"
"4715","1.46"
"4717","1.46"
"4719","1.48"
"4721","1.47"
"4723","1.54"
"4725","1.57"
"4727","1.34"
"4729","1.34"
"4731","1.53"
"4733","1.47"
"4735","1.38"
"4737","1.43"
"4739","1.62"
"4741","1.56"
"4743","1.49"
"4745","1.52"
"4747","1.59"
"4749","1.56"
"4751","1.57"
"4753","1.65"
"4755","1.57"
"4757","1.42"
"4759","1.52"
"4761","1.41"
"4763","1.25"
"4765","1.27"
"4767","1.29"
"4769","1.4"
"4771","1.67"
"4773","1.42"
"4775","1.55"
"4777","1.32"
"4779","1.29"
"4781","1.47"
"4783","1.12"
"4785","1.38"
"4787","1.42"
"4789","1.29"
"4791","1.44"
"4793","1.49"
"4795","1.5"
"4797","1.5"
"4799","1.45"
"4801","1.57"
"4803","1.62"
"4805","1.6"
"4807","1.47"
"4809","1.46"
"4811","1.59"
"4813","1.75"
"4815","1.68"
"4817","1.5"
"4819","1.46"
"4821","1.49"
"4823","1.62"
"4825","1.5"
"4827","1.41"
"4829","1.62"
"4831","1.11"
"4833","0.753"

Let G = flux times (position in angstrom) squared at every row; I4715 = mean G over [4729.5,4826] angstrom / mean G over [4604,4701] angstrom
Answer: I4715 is 1.10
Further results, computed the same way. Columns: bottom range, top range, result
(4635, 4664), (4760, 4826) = 1.12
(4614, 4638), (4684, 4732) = 0.97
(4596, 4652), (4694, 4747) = 1.06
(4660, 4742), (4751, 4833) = 1.07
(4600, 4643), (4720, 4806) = 1.06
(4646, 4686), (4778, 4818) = 1.13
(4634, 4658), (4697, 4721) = 1.08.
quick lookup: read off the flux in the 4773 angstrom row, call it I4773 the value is 1.42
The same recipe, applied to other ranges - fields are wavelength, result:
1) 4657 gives 1.54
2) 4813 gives 1.75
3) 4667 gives 1.36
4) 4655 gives 1.33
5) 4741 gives 1.56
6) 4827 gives 1.41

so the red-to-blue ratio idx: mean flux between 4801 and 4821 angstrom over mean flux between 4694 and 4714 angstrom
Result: 1.1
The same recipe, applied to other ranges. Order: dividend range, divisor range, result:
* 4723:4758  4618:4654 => 1.04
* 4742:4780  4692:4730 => 1.01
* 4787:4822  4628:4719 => 1.08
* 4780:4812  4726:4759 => 0.97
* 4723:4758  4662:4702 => 1.11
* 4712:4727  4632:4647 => 1.09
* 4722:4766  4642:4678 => 1.08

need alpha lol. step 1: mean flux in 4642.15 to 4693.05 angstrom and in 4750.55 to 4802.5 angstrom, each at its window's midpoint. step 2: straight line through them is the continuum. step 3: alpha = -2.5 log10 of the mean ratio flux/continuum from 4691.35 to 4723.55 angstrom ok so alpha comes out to -0.046 mag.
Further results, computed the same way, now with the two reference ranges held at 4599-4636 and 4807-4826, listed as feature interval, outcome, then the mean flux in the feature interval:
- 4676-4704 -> 0.106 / 1.37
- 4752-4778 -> 0.071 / 1.44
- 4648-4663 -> 0.042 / 1.44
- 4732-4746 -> 0.024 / 1.5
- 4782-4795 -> 0.134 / 1.37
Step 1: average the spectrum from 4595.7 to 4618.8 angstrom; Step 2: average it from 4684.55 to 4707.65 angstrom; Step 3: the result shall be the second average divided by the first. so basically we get 0.98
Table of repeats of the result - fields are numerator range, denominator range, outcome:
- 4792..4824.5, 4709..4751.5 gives 1.04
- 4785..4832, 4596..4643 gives 1.03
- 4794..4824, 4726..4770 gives 1.06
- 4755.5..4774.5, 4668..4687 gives 1.06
